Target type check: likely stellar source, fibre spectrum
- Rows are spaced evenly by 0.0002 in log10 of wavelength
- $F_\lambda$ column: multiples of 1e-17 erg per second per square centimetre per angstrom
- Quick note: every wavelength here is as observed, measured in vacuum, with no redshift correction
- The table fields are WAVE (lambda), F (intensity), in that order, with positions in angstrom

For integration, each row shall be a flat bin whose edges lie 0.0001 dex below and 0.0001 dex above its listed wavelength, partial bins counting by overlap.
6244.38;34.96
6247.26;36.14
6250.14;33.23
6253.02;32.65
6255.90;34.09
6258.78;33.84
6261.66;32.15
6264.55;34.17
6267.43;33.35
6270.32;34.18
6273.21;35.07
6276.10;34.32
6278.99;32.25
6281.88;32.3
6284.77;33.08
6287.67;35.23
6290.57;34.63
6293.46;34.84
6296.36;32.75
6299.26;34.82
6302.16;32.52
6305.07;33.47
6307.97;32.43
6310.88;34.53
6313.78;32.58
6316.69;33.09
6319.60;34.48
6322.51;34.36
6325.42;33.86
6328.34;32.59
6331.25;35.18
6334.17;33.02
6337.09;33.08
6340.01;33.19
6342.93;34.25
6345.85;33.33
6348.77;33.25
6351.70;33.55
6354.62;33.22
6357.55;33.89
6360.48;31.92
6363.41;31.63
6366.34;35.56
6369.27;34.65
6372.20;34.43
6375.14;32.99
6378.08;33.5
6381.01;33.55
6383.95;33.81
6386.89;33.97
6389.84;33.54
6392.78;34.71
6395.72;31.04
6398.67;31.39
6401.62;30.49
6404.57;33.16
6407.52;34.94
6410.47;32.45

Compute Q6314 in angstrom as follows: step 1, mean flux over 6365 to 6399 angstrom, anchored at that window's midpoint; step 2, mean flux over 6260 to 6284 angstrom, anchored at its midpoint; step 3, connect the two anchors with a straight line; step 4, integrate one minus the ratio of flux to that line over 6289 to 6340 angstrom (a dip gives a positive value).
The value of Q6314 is -0.2 angstrom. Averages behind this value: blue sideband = 33.5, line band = 33.6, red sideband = 33.7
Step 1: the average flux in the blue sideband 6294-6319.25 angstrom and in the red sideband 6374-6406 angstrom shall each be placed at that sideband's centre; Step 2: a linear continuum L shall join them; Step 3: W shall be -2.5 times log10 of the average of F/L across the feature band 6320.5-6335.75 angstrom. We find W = -0.018 mag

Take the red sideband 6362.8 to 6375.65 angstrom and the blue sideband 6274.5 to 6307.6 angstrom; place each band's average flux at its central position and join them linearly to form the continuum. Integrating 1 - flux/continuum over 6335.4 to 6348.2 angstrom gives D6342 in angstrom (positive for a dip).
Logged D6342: 0.2 angstrom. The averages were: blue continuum 33.6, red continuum 34.1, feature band 33.4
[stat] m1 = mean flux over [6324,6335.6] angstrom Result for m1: 33.6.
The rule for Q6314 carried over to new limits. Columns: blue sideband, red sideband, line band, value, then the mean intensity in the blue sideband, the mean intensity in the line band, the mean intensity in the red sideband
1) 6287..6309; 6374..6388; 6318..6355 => 0.1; 33.8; 33.7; 33.6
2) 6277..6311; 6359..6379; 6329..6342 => 0.0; 33.5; 33.6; 33.5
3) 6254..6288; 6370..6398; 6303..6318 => 0.2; 33.6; 33.2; 33.5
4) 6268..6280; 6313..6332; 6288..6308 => 0.0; 34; 33.8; 33.7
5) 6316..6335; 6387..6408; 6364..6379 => -0.4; 33.8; 34.1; 32.7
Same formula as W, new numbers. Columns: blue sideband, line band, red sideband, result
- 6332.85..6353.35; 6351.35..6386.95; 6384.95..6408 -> -0.015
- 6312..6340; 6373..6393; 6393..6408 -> -0.037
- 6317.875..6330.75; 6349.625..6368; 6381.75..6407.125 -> 0.003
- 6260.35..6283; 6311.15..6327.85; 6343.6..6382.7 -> -0.005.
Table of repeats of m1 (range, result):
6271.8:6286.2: 33.4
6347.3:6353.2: 33.4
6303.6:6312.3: 33.4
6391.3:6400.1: 32.4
